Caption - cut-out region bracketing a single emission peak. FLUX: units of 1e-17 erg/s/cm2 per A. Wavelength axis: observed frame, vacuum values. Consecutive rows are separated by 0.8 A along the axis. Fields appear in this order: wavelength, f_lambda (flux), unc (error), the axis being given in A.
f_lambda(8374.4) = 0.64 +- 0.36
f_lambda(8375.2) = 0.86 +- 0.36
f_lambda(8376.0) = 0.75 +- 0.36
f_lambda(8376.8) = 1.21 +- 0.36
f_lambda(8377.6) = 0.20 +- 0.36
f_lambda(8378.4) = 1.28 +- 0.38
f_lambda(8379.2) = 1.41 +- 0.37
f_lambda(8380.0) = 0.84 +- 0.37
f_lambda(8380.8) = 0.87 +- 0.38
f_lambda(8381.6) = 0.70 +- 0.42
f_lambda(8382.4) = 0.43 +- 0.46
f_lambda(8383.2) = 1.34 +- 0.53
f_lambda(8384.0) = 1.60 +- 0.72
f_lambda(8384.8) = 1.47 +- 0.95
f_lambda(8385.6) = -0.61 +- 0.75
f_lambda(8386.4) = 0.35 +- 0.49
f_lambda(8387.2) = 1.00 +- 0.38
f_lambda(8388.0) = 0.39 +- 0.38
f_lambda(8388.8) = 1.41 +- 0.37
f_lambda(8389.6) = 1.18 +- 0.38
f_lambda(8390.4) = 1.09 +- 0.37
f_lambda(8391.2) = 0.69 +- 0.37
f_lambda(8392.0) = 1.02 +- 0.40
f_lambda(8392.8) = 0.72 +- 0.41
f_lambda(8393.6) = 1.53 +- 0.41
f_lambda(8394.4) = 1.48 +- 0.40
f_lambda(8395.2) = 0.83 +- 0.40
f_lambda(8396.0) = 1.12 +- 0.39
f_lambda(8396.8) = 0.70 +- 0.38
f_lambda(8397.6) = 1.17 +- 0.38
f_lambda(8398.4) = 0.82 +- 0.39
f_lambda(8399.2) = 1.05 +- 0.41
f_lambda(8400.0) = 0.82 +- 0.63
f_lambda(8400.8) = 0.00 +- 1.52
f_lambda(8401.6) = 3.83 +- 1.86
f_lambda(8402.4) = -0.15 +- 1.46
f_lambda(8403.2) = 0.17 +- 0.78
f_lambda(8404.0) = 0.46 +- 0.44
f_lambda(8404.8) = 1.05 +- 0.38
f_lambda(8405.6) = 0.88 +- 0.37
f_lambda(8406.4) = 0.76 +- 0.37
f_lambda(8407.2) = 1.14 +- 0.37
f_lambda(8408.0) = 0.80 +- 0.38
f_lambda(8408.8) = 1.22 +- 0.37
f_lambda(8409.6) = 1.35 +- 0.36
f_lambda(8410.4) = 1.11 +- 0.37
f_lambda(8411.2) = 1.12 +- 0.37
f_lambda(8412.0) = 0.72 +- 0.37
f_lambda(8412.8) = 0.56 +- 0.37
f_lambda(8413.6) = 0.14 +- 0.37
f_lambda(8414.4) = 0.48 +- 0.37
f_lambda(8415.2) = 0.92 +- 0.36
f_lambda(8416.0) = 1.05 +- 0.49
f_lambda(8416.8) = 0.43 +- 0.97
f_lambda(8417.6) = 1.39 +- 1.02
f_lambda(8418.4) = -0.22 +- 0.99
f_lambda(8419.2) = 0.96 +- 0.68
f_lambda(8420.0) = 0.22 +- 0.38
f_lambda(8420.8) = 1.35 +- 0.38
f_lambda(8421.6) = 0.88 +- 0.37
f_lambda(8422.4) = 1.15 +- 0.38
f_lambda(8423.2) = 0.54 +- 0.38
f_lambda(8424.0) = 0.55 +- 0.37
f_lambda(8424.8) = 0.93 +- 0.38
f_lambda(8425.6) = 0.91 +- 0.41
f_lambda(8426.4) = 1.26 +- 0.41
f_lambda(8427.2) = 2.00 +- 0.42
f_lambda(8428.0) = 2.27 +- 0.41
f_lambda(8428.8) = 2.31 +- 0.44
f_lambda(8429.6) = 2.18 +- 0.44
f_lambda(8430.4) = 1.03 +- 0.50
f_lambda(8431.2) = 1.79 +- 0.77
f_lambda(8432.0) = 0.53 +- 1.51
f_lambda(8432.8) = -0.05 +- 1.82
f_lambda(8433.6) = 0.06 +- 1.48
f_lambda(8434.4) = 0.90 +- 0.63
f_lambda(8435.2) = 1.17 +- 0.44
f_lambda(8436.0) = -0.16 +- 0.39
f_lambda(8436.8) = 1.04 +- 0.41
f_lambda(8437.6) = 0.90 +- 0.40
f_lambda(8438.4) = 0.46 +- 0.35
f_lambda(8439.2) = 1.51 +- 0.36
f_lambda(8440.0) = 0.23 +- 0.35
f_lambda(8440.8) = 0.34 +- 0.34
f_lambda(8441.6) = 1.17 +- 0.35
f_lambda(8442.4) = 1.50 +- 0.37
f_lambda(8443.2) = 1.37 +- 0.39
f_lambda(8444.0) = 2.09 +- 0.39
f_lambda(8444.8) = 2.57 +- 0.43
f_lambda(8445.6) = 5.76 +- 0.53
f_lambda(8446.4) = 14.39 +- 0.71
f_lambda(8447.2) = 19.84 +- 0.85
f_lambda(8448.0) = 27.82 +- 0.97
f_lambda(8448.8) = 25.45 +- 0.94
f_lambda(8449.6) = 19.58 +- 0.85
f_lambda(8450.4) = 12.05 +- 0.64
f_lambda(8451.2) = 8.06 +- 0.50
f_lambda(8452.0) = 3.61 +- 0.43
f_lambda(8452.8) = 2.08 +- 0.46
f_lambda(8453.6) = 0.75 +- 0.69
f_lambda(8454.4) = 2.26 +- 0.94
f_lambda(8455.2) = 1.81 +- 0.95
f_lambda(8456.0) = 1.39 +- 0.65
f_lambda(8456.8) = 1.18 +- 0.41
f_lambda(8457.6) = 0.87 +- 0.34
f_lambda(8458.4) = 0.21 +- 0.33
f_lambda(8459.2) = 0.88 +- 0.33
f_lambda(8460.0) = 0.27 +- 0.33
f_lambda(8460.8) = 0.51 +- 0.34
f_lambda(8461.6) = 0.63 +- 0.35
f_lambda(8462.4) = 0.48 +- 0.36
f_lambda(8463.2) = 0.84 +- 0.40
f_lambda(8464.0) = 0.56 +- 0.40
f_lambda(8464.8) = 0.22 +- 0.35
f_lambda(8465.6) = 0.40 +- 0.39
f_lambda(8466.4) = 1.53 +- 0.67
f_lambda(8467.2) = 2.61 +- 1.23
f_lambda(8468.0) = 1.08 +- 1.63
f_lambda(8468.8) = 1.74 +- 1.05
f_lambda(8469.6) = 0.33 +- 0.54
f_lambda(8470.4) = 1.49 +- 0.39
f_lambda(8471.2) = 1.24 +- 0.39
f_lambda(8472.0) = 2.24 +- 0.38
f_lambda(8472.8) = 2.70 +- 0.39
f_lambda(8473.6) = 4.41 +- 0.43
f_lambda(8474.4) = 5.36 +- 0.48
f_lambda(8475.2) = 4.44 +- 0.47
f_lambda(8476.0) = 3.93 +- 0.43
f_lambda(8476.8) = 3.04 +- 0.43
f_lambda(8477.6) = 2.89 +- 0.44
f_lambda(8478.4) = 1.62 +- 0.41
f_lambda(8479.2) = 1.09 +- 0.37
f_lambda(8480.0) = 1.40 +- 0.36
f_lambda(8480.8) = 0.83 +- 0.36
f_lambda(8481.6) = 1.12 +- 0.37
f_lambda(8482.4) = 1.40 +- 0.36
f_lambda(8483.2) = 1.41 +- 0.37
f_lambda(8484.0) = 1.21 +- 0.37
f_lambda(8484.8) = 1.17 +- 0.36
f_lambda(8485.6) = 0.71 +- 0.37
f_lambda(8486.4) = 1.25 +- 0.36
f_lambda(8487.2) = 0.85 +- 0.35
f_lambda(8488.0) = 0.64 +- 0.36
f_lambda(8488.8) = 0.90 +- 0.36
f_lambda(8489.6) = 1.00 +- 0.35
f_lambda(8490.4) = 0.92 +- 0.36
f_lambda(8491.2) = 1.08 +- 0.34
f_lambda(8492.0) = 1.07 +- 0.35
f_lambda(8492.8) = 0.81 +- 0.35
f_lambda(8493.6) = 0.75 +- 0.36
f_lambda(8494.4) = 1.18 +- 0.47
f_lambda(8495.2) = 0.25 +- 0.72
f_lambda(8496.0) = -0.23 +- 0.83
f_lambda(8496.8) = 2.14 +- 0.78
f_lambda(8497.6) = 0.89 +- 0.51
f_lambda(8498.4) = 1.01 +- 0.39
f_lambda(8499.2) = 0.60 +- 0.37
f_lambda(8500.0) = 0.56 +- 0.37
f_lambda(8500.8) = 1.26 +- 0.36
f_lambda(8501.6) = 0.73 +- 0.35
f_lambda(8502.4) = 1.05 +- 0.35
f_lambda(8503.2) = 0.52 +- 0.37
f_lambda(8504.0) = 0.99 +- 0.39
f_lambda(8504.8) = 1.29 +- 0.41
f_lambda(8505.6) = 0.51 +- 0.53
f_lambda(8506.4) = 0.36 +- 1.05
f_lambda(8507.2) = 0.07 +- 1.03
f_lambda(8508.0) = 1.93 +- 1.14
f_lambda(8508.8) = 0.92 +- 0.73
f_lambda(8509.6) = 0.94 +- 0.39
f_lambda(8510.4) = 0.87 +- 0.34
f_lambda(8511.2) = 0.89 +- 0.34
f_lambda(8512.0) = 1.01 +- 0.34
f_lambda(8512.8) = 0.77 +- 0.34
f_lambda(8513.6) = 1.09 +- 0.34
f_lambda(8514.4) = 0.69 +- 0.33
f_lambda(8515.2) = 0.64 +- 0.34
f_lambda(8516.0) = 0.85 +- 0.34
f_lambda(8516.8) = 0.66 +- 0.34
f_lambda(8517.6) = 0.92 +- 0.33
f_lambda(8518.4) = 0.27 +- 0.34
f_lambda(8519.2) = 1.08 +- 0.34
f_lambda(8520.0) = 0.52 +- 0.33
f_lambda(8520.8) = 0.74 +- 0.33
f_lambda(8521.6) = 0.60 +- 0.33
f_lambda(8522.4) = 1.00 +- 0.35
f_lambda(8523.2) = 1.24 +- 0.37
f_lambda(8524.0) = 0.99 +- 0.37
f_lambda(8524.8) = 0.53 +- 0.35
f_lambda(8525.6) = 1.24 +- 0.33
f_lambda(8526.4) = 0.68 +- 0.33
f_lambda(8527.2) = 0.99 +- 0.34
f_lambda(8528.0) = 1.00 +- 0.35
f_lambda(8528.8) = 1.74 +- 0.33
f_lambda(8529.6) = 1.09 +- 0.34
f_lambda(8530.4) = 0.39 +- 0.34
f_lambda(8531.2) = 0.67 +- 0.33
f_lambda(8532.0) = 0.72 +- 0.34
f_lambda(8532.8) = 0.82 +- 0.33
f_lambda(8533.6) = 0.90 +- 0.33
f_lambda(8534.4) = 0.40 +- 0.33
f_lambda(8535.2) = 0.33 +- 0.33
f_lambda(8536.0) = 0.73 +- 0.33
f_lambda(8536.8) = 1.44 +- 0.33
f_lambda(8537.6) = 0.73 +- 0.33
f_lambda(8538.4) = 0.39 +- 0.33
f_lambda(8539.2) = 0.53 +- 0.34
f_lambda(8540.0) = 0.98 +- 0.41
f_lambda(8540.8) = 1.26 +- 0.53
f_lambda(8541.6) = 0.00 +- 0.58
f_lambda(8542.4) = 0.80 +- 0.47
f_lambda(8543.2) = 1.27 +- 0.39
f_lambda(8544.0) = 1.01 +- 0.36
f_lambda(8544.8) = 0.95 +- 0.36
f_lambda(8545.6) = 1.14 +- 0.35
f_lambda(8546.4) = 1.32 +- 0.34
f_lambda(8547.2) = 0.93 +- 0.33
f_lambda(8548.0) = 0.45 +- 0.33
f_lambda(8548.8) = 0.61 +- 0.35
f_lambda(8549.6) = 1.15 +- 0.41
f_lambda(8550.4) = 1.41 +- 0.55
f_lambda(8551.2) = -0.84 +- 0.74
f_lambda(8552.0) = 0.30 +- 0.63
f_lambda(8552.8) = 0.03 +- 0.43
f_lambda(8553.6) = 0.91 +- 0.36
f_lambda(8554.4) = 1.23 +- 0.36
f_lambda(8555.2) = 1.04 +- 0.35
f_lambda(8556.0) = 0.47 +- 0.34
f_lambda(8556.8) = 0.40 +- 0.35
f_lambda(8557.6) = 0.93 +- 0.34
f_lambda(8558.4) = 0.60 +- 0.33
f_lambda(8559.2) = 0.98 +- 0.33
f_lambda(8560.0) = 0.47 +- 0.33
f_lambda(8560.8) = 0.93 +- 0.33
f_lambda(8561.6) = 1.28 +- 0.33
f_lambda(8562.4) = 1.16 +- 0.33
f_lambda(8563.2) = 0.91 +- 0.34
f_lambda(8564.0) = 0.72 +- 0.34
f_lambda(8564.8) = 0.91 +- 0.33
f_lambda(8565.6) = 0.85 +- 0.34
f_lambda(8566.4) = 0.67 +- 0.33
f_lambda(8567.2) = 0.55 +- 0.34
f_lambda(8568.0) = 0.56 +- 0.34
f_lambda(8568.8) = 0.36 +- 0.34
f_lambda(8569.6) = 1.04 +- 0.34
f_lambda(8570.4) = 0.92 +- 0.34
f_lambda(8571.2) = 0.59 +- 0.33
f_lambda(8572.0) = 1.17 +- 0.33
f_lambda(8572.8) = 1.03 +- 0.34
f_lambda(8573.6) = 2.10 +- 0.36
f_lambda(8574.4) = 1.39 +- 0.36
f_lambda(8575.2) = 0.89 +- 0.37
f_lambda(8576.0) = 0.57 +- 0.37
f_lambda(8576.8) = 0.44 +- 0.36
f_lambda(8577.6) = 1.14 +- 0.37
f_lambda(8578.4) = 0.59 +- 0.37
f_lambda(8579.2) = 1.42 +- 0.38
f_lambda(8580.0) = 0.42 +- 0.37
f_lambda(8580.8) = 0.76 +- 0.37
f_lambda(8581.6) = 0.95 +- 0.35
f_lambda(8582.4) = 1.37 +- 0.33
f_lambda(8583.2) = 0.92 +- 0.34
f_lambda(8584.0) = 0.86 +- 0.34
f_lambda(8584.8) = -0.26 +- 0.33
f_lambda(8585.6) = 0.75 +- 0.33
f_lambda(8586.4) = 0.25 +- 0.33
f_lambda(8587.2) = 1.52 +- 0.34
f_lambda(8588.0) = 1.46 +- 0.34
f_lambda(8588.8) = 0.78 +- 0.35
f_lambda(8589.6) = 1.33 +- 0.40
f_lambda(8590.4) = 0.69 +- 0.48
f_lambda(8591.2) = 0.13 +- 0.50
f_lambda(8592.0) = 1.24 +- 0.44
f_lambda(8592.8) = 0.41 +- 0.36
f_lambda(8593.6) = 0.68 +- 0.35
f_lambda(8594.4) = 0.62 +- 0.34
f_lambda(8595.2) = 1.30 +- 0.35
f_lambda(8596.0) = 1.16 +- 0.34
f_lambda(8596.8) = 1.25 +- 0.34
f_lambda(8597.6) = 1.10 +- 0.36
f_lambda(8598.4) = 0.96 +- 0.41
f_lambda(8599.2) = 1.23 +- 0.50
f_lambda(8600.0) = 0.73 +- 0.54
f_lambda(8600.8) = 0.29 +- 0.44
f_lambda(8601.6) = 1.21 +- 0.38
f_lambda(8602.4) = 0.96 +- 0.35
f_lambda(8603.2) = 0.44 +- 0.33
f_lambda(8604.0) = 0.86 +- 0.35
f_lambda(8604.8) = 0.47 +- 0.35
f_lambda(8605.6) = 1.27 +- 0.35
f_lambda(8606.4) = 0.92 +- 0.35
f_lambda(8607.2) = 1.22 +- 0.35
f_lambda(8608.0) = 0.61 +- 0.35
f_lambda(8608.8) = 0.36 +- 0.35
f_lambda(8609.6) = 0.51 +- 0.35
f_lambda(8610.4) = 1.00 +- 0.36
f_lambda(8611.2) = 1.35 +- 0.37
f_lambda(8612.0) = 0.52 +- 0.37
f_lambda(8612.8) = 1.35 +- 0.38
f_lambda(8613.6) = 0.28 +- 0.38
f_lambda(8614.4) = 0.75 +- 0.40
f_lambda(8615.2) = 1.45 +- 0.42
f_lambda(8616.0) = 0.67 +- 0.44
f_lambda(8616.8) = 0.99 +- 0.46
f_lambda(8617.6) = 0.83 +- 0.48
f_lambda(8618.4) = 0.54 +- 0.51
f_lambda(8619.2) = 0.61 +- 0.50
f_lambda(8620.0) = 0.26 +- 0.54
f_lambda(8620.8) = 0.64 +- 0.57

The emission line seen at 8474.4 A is [N II] 6583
